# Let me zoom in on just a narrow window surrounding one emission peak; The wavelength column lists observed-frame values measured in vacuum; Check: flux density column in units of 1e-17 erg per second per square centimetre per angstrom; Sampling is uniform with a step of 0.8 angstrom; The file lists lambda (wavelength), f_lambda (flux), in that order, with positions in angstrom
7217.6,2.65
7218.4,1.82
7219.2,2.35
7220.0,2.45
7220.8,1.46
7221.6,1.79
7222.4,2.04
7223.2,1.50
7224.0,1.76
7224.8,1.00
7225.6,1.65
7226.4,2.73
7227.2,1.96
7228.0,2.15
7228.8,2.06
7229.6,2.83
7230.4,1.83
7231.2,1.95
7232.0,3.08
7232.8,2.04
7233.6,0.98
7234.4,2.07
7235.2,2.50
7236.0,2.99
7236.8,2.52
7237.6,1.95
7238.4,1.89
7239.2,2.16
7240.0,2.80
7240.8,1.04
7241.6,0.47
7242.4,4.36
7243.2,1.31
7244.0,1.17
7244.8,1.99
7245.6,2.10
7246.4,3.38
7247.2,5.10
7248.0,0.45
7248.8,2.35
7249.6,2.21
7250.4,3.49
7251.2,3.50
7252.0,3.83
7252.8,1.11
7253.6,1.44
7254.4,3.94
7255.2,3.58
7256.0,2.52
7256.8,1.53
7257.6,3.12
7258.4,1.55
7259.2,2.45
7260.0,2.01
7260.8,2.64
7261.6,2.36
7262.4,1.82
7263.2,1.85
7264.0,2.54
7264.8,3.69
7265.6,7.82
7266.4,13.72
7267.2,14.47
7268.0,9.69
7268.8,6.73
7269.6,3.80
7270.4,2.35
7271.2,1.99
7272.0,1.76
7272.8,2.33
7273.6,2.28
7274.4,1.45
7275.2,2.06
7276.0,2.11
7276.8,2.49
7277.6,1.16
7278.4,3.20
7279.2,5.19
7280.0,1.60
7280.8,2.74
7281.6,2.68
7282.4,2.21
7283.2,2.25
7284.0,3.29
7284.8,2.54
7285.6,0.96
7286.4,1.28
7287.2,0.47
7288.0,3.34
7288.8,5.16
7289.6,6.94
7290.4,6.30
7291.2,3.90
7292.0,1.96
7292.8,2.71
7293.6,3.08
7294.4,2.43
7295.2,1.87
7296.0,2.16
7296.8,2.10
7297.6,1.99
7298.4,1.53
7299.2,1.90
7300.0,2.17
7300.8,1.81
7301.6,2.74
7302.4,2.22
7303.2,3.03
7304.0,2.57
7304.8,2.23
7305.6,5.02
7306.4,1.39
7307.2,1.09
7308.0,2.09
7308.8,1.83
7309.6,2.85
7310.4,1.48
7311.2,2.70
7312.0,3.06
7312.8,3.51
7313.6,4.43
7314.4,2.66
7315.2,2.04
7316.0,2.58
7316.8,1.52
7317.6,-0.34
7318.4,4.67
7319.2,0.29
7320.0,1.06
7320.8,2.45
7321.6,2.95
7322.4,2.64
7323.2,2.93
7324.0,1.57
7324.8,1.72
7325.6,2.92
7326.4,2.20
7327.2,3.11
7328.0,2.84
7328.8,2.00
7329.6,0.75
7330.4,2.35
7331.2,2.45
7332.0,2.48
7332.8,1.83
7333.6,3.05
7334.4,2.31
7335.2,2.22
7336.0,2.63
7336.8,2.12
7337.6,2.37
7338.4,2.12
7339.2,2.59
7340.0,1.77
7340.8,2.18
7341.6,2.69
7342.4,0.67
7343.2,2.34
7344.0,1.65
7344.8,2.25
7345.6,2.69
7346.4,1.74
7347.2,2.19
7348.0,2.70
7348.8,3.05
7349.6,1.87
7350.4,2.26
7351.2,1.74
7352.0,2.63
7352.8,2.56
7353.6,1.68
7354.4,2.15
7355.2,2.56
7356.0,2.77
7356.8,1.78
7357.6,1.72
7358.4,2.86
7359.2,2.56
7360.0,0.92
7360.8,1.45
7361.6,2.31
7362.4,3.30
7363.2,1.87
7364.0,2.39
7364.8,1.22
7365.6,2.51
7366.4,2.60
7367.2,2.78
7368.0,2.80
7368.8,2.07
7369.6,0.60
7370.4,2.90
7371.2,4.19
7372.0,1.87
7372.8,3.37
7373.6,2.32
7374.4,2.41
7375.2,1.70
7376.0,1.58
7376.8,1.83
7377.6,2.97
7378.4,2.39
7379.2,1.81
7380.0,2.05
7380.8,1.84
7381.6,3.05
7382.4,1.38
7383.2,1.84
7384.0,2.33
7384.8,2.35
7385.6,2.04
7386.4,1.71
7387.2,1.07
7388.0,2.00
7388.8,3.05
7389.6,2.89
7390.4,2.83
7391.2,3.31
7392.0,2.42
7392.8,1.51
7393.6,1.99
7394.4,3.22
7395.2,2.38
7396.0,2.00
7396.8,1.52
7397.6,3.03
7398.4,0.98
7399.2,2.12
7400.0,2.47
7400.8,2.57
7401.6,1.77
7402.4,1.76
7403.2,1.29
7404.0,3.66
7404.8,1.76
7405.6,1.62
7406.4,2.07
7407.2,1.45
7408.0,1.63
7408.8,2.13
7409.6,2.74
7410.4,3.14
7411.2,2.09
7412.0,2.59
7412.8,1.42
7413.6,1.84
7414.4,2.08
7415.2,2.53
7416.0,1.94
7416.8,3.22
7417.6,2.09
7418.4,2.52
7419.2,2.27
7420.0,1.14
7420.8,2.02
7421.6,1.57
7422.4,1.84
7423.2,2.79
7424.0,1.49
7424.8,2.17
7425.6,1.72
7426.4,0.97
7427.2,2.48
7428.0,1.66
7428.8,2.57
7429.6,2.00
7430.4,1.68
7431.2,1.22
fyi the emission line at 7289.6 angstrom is [N II]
